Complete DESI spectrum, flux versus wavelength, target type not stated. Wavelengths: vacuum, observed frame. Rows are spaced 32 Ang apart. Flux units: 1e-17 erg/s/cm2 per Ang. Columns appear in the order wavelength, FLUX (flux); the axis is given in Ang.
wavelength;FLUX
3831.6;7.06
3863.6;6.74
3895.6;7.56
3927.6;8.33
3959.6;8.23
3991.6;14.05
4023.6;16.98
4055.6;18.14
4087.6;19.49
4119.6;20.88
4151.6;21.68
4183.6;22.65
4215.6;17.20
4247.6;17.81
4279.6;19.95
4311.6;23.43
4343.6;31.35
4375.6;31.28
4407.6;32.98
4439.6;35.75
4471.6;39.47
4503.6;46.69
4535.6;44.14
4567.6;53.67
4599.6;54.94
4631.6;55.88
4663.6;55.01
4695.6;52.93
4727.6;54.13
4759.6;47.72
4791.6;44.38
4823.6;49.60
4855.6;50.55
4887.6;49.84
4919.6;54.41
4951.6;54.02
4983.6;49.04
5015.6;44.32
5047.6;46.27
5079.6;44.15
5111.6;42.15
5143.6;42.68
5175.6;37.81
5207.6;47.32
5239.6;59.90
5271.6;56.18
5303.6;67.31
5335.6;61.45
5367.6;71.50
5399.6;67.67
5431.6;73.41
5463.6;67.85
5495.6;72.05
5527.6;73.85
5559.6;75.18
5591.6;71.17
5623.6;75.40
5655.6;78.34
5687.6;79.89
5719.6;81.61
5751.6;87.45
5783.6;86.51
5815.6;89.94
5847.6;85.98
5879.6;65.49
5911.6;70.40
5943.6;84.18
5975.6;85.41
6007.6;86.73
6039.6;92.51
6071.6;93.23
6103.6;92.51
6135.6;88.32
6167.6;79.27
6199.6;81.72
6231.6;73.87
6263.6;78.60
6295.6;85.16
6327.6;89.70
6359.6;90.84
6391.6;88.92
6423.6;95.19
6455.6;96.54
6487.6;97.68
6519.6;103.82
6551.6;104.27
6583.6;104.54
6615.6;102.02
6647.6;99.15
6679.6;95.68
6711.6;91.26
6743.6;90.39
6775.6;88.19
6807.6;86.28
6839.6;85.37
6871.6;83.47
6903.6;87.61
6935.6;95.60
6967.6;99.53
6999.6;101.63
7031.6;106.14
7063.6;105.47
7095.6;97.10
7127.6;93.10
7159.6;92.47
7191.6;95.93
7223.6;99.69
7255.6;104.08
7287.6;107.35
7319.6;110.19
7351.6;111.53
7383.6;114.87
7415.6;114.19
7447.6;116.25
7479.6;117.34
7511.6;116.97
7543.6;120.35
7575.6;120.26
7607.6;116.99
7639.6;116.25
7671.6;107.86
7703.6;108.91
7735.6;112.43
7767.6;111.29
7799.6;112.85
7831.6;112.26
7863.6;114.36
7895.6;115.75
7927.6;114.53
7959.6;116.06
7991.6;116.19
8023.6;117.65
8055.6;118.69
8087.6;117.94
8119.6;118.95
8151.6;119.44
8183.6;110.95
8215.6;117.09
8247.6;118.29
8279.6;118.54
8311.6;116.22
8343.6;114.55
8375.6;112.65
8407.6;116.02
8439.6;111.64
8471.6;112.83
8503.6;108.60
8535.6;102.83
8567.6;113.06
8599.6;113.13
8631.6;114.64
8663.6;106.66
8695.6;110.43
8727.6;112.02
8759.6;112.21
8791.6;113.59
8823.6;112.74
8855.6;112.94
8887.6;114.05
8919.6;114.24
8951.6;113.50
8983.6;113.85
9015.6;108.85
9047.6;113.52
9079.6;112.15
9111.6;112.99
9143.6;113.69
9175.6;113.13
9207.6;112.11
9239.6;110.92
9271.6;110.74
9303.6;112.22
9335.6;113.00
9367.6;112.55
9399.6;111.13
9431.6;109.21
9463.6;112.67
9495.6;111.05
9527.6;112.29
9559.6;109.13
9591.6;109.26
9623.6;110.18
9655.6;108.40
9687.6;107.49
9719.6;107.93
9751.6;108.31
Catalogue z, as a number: 0.000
